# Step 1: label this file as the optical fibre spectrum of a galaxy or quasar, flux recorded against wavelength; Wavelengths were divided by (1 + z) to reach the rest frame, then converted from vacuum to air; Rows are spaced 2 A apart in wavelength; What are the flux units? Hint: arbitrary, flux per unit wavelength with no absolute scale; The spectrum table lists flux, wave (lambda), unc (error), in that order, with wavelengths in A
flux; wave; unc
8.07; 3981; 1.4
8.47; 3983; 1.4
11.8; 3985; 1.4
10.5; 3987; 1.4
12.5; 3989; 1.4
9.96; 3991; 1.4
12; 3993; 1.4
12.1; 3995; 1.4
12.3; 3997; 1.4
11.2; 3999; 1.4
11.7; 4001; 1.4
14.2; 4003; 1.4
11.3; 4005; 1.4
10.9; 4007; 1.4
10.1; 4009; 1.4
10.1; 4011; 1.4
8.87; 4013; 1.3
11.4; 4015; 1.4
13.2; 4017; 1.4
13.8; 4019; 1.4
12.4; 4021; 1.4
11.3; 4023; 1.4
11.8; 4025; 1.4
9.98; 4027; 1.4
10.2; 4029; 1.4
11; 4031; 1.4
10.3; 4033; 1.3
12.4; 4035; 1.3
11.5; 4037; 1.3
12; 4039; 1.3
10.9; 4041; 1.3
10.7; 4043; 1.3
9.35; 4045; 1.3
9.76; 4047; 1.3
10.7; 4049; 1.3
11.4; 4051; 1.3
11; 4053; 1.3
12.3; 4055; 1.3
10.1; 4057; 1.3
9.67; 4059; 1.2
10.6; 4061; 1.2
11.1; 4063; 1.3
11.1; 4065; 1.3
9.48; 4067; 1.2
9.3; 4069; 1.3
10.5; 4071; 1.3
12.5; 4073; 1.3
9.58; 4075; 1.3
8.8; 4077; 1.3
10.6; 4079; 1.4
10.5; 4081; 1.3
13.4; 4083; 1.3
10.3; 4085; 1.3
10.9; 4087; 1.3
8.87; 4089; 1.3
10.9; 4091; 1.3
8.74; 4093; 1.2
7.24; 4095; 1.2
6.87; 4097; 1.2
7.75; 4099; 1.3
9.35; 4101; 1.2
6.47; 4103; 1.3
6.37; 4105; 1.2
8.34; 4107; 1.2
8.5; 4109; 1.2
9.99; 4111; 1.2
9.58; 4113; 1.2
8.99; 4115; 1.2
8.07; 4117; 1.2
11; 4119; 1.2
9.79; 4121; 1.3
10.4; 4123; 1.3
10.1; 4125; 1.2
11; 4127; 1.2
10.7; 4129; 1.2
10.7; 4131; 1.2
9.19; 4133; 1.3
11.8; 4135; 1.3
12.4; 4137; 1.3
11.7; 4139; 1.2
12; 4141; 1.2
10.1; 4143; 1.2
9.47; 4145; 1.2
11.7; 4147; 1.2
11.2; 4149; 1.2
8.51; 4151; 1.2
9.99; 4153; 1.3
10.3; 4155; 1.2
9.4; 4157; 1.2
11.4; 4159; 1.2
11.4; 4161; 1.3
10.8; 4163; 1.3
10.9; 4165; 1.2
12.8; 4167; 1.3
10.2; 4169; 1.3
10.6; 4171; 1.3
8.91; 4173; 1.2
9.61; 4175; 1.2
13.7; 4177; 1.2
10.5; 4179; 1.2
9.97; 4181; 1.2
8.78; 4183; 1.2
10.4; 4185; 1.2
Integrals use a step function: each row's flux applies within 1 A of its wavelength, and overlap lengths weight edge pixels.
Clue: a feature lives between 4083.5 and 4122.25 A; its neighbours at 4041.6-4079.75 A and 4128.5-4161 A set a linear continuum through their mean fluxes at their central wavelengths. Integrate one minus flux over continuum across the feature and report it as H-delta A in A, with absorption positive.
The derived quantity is 6.1 A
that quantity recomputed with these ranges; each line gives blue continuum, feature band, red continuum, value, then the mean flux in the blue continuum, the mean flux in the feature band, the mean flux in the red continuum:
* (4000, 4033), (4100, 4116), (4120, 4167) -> 3.57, 11.4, 8.45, 10.7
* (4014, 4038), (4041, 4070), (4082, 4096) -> 1.05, 11.6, 10.5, 10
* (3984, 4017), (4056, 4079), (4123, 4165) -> 1.64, 11.4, 10.3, 10.7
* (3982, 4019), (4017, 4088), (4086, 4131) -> -4.59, 11.3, 10.9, 9.12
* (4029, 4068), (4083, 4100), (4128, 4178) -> 2.49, 10.8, 9.21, 10.8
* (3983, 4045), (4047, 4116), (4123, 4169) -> 8.10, 11.3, 9.76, 10.8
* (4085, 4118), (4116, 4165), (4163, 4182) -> -3.76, 8.61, 10.6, 10.8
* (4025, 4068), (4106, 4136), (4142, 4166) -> 1.86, 10.8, 9.88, 10.4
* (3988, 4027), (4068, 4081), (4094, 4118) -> -1.41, 11.6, 10.2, 8.13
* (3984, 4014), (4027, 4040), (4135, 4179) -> 0.07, 11.3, 11.1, 10.8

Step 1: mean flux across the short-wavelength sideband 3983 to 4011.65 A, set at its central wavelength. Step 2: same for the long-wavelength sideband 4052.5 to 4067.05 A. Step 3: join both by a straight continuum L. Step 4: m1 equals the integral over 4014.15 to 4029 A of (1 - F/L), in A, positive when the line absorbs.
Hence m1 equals -1.0 A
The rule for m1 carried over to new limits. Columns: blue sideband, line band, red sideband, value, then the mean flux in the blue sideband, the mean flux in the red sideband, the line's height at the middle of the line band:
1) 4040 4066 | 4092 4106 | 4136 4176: 4.1 A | 10.7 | 10.7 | 10.7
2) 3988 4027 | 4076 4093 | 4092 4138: -0.8 A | 11.6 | 9.28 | 9.93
